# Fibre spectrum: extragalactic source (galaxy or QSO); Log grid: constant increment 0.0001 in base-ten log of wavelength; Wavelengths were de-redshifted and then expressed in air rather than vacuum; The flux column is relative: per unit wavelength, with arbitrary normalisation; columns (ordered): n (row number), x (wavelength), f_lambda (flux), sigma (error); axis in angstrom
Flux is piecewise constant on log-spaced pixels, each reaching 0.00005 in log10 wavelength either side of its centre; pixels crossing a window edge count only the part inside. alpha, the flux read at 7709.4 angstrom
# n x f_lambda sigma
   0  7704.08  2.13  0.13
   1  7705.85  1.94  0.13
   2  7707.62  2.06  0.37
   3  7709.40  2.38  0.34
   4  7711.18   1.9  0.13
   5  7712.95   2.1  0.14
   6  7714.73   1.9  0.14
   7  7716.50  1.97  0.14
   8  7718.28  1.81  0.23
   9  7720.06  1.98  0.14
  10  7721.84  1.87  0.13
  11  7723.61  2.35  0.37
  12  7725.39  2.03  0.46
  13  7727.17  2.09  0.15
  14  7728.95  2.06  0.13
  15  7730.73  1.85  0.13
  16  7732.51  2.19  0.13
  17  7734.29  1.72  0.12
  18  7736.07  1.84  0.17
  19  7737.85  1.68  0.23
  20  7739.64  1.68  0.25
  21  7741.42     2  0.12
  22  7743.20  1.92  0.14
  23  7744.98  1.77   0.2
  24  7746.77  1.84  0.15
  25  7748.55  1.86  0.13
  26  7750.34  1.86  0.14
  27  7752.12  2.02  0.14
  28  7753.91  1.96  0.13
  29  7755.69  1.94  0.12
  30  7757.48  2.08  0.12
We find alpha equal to 2.38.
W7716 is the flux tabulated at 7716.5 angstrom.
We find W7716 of 1.97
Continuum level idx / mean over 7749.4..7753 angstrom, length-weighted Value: 1.94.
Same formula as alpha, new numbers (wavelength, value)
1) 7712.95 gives 2.1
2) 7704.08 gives 2.13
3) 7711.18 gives 1.9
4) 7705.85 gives 1.94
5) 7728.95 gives 2.06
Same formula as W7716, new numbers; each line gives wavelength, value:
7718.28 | 1.81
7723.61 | 2.35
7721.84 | 1.87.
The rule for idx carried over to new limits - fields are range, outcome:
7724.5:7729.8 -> 2.06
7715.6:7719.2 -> 1.89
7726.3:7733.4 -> 2.05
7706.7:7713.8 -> 2.11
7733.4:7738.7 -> 1.75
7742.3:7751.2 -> 1.85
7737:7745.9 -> 1.81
